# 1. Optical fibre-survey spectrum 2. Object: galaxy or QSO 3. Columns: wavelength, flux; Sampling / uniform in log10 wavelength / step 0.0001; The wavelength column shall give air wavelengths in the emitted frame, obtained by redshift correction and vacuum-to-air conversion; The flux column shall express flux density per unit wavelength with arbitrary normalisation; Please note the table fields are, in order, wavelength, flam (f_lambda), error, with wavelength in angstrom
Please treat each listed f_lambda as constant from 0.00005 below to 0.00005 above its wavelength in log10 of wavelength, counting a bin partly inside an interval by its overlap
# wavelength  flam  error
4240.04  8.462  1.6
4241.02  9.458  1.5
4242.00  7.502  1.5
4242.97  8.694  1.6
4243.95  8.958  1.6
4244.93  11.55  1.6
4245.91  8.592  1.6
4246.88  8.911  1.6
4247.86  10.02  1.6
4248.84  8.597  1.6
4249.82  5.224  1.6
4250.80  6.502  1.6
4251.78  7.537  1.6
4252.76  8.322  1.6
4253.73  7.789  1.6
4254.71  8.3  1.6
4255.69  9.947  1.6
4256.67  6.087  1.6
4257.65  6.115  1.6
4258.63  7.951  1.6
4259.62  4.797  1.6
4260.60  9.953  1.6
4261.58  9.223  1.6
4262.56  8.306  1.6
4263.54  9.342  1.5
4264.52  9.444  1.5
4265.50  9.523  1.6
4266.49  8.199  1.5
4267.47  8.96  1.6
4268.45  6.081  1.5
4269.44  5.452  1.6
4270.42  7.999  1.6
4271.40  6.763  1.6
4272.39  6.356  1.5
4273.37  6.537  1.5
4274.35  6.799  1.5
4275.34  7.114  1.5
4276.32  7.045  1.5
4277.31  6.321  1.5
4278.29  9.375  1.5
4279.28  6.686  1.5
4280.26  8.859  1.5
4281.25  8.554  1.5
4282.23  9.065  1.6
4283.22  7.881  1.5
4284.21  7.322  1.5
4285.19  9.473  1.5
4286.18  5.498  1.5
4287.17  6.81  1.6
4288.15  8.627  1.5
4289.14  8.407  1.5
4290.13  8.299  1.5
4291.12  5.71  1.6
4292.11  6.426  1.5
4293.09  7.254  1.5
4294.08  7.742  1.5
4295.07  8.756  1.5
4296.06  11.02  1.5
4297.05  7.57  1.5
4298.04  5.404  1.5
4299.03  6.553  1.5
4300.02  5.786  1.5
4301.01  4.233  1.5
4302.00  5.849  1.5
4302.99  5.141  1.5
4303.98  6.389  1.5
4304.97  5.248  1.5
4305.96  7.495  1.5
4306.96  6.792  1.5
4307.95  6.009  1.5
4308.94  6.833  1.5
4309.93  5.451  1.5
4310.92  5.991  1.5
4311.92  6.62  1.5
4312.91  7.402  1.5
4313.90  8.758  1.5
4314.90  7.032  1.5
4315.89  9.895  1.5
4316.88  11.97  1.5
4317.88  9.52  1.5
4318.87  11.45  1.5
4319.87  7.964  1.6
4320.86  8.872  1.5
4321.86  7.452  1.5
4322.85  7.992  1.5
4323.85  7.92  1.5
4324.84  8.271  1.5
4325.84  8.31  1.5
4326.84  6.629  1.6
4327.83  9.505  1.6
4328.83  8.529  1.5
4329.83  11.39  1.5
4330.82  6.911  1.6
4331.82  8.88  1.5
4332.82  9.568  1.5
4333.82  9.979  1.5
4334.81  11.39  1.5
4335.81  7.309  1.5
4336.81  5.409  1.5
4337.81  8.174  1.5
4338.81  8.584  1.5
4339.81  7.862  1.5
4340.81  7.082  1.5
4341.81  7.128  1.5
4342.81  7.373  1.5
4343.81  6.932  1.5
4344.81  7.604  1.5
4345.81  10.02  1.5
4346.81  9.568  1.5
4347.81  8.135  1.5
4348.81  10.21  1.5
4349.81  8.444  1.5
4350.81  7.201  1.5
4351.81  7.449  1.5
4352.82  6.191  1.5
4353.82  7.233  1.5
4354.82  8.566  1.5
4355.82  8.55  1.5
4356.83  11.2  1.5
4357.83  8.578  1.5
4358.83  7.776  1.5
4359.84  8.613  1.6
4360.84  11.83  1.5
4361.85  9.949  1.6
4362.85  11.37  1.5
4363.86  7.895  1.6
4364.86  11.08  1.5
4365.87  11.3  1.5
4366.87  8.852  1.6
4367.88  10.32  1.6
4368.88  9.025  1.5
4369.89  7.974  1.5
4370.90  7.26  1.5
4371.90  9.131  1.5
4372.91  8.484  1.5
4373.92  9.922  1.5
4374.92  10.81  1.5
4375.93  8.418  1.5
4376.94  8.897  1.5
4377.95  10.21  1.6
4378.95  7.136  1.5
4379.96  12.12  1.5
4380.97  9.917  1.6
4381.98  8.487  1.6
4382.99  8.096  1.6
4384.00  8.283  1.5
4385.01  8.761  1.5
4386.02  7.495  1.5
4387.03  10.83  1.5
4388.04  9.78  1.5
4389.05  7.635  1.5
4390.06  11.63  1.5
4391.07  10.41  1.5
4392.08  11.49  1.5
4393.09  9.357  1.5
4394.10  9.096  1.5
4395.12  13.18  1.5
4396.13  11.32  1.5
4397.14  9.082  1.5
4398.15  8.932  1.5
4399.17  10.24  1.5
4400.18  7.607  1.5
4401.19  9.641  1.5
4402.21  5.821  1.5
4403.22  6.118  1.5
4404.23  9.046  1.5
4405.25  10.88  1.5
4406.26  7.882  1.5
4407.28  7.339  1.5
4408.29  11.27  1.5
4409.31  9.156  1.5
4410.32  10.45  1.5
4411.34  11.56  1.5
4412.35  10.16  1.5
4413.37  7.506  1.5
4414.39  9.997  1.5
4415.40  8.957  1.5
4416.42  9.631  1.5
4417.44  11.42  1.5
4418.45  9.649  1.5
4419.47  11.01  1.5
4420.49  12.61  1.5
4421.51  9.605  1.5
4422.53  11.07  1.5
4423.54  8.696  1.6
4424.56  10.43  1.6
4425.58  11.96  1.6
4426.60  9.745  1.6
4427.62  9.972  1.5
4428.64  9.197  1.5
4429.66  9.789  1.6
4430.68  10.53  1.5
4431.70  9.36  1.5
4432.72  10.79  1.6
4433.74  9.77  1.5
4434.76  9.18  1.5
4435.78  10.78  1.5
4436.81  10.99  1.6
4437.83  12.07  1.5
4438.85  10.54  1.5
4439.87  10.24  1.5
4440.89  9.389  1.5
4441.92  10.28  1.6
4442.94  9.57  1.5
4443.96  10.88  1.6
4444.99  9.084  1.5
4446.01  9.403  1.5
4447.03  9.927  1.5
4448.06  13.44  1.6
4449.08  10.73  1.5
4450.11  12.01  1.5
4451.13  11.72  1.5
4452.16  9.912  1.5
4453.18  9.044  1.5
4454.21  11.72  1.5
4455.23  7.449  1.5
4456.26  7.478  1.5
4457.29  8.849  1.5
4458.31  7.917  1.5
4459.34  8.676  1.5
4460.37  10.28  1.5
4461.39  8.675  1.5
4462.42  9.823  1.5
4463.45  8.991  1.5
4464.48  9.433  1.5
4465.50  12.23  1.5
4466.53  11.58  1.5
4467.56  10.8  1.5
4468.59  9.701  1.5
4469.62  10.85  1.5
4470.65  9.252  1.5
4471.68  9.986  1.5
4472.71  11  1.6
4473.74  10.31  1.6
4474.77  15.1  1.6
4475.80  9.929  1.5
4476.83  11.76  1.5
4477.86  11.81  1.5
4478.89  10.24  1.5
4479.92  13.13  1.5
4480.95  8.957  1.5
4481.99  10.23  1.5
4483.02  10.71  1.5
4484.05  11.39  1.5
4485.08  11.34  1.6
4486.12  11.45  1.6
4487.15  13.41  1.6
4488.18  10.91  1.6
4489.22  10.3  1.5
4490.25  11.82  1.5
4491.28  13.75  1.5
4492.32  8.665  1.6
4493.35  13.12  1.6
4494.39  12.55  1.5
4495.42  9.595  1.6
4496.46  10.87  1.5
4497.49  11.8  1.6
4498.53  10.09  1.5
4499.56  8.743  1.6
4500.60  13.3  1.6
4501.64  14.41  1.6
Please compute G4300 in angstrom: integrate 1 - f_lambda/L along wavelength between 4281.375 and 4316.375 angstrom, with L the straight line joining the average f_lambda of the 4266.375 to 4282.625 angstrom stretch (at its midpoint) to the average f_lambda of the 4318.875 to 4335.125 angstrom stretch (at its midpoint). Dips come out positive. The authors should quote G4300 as 3.9 angstrom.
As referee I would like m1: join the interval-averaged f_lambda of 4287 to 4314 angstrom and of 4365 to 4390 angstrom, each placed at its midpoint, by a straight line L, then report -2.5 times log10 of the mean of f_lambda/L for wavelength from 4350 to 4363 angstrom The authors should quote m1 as -0.019 mag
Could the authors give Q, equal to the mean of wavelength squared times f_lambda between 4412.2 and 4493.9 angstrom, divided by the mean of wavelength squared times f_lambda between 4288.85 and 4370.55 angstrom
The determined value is 1.4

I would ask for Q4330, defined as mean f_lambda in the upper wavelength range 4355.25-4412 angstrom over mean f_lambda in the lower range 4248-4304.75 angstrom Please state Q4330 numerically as 1.26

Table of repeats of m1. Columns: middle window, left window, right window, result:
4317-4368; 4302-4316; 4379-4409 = -0.13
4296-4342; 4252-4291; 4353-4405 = 0.09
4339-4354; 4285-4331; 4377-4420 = 0.06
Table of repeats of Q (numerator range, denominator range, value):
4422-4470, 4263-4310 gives 1.49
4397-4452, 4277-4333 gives 1.36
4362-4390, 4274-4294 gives 1.28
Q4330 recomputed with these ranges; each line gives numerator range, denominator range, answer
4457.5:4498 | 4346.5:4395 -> 1.17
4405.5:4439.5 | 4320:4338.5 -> 1.19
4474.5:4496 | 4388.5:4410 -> 1.21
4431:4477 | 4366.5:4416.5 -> 1.10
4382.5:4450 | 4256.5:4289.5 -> 1.28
